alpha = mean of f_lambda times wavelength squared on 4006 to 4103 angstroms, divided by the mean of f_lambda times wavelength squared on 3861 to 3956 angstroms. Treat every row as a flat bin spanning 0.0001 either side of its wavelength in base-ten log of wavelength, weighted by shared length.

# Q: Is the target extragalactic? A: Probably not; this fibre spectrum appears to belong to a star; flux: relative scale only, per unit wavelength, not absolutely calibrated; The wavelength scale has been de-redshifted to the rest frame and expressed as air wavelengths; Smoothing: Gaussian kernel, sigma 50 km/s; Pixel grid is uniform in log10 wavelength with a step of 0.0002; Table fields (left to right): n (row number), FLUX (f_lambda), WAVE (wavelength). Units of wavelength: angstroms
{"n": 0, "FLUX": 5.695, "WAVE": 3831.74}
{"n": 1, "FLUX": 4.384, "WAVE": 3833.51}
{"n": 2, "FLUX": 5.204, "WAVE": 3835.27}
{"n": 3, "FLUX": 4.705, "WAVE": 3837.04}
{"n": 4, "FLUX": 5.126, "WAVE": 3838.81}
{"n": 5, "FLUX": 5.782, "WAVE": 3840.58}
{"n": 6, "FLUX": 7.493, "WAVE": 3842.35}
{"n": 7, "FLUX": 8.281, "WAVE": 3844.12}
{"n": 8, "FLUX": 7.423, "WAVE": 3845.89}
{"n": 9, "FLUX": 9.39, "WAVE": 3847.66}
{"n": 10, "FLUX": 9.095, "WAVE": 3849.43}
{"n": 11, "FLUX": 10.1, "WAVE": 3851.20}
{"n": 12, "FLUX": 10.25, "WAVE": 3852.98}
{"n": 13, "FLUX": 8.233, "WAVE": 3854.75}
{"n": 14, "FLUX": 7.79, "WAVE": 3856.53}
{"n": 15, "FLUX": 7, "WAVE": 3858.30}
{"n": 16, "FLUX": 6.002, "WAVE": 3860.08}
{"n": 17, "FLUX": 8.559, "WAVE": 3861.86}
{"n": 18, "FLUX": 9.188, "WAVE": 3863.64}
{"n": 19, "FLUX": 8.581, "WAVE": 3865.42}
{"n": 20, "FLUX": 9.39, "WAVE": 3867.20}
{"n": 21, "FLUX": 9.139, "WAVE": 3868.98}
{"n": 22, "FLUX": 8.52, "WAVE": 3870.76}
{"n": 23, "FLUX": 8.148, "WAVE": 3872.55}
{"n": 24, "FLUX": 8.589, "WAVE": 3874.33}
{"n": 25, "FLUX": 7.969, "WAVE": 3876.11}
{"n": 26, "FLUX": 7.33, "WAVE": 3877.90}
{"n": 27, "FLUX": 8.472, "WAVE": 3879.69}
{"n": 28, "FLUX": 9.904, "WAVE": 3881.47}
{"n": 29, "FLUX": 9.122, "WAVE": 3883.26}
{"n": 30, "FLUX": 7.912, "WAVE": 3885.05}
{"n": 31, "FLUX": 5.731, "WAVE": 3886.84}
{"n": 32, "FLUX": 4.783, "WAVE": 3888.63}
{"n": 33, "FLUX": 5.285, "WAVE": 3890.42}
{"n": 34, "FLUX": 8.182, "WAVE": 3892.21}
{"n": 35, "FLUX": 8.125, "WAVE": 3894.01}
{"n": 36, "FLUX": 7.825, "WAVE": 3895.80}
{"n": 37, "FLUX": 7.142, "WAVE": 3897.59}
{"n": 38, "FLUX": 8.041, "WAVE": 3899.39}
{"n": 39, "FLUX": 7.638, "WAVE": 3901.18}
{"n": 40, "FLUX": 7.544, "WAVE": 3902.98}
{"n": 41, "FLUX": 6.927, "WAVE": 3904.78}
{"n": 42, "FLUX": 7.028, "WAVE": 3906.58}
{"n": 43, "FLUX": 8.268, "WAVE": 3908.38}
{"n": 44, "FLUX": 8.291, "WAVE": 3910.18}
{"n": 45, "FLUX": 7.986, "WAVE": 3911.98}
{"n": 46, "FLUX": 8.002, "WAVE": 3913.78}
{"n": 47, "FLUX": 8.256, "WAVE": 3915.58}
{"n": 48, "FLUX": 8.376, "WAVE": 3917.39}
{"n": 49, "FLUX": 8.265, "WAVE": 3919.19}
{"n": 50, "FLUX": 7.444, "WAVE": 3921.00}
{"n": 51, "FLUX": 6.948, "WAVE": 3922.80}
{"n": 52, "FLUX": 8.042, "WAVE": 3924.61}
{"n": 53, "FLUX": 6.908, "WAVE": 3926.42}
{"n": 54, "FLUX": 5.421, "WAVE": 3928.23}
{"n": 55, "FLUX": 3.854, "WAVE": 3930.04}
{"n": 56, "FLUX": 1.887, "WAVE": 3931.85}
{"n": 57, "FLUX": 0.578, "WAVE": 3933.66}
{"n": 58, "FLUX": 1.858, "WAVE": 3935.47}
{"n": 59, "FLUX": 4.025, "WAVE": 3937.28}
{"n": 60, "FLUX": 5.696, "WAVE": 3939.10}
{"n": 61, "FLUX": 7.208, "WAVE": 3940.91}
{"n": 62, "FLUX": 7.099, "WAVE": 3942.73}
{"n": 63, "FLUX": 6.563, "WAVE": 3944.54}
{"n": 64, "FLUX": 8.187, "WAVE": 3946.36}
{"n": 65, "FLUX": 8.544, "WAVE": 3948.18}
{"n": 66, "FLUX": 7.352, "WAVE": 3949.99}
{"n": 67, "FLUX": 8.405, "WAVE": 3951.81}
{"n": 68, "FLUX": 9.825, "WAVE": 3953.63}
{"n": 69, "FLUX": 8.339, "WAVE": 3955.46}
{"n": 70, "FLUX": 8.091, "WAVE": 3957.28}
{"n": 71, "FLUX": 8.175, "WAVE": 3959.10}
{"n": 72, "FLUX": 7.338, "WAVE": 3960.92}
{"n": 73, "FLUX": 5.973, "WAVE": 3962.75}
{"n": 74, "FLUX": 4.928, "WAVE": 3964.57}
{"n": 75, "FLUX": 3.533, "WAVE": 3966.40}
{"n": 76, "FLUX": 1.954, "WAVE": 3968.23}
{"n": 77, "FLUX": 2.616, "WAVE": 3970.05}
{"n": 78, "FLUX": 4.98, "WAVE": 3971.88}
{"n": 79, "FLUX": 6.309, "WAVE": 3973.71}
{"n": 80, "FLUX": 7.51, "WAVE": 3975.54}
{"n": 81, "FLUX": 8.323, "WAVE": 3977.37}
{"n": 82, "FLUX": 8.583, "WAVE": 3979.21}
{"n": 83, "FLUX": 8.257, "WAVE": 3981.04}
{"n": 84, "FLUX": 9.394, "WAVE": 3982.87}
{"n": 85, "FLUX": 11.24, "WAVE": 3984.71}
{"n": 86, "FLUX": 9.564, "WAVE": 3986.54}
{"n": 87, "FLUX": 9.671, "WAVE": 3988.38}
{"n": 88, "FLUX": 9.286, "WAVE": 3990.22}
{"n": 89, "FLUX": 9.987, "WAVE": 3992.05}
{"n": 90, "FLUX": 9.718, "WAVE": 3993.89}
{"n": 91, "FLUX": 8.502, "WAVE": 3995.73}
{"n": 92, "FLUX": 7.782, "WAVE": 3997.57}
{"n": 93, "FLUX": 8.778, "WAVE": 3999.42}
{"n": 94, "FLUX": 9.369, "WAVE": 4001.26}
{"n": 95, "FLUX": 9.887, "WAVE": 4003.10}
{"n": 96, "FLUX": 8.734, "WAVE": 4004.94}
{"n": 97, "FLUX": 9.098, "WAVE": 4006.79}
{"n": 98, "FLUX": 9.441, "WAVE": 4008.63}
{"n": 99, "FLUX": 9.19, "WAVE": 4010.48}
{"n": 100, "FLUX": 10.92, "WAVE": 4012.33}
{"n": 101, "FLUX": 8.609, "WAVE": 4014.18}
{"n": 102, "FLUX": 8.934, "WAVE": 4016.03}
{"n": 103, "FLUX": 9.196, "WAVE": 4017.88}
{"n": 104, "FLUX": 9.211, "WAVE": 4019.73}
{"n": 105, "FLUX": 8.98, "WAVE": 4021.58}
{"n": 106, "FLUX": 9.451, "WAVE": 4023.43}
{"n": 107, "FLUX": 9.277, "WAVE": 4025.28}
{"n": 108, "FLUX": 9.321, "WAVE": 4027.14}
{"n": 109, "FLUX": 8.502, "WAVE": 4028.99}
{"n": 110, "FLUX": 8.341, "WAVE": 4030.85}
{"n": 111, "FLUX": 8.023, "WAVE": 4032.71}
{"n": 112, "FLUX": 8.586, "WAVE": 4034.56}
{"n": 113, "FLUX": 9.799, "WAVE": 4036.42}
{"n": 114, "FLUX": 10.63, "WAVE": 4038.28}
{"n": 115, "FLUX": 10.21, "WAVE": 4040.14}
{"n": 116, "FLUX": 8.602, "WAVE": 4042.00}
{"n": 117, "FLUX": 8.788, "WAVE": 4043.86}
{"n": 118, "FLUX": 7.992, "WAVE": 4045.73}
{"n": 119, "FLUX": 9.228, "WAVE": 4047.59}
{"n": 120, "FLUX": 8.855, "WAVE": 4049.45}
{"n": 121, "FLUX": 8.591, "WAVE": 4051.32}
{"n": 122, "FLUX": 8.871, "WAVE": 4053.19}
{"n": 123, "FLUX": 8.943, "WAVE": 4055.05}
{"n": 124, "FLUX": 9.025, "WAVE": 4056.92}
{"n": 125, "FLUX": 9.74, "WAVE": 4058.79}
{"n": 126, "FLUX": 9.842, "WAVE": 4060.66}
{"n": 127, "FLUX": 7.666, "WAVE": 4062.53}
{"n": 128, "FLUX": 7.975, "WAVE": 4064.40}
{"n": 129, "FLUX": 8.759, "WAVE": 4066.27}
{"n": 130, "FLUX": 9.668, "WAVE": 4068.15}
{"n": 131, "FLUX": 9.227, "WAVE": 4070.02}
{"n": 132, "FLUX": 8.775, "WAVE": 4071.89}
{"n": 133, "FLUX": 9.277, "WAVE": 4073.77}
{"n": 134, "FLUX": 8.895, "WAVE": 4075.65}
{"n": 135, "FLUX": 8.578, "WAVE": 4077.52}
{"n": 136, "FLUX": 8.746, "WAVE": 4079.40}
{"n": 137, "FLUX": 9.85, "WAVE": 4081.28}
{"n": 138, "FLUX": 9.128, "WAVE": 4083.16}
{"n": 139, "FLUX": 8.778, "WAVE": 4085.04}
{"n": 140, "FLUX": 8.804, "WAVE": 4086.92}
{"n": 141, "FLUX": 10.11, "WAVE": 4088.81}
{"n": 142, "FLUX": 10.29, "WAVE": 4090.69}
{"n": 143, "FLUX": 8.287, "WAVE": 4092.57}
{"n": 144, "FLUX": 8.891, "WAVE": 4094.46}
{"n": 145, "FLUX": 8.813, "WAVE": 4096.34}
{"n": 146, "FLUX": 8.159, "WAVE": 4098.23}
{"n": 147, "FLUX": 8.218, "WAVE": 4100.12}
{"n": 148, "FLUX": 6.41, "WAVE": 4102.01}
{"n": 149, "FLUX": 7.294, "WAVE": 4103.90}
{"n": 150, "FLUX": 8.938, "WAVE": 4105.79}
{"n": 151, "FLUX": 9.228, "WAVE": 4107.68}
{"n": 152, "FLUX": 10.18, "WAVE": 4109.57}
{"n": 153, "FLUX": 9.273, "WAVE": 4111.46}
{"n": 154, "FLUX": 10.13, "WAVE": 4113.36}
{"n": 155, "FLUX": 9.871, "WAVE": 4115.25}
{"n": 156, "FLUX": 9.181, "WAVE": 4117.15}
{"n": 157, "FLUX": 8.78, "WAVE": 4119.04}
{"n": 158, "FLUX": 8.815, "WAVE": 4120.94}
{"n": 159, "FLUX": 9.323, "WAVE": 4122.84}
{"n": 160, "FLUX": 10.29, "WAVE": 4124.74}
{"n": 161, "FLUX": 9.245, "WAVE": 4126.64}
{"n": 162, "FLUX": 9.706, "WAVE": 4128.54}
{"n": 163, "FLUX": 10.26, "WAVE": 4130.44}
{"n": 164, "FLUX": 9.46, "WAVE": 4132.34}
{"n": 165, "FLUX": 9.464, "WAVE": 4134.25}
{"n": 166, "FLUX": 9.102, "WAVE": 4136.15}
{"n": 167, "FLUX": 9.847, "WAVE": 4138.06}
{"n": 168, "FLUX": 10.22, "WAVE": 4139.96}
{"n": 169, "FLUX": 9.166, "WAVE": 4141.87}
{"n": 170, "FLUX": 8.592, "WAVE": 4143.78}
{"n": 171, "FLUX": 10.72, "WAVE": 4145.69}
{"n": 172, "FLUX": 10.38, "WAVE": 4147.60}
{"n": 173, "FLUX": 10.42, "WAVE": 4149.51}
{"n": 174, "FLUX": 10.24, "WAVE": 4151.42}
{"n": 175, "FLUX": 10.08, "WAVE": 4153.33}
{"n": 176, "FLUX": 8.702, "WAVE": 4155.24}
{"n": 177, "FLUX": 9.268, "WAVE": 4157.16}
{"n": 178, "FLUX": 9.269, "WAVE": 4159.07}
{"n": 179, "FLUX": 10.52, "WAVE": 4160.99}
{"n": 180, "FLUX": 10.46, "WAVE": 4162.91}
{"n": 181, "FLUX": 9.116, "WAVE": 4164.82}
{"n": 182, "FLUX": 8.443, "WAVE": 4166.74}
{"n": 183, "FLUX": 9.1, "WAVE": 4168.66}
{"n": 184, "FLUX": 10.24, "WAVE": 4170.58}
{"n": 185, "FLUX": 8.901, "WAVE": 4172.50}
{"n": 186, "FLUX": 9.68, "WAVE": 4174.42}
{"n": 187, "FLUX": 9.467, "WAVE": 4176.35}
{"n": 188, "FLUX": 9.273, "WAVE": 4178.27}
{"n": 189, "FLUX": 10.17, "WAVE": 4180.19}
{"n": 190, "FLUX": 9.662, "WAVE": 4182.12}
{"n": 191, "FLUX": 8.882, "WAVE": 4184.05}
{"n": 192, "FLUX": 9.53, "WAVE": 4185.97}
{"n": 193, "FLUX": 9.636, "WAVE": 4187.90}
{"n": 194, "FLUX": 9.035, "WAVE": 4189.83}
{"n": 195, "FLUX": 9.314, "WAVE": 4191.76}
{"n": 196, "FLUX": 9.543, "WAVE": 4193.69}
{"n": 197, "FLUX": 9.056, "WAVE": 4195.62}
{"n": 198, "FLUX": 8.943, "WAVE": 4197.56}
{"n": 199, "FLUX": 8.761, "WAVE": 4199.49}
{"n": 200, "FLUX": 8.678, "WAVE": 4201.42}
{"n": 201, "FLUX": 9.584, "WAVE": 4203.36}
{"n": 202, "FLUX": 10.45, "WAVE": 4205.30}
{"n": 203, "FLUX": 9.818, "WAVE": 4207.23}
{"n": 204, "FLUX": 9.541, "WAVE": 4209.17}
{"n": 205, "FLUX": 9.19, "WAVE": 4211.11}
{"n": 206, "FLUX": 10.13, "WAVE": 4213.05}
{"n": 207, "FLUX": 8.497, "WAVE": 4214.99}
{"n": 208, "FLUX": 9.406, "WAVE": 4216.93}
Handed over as 1.33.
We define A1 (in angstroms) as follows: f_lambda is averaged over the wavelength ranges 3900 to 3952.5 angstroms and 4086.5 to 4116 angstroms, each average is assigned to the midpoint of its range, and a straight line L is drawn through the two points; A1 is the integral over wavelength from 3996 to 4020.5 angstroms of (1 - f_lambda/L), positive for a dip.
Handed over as -4.6 angstroms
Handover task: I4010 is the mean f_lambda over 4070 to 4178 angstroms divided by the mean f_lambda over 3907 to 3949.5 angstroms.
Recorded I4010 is 1.4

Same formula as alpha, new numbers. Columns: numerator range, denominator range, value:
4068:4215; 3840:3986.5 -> 1.43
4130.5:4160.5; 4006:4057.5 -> 1.13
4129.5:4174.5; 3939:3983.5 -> 1.53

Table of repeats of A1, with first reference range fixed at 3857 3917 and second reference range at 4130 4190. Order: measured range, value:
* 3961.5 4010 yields 3.8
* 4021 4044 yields -0.9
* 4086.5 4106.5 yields 1.4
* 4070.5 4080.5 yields 0.2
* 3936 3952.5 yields 2.7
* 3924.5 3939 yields 7.5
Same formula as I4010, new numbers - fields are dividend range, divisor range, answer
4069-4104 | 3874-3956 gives 1.25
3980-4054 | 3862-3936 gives 1.26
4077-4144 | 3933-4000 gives 1.28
